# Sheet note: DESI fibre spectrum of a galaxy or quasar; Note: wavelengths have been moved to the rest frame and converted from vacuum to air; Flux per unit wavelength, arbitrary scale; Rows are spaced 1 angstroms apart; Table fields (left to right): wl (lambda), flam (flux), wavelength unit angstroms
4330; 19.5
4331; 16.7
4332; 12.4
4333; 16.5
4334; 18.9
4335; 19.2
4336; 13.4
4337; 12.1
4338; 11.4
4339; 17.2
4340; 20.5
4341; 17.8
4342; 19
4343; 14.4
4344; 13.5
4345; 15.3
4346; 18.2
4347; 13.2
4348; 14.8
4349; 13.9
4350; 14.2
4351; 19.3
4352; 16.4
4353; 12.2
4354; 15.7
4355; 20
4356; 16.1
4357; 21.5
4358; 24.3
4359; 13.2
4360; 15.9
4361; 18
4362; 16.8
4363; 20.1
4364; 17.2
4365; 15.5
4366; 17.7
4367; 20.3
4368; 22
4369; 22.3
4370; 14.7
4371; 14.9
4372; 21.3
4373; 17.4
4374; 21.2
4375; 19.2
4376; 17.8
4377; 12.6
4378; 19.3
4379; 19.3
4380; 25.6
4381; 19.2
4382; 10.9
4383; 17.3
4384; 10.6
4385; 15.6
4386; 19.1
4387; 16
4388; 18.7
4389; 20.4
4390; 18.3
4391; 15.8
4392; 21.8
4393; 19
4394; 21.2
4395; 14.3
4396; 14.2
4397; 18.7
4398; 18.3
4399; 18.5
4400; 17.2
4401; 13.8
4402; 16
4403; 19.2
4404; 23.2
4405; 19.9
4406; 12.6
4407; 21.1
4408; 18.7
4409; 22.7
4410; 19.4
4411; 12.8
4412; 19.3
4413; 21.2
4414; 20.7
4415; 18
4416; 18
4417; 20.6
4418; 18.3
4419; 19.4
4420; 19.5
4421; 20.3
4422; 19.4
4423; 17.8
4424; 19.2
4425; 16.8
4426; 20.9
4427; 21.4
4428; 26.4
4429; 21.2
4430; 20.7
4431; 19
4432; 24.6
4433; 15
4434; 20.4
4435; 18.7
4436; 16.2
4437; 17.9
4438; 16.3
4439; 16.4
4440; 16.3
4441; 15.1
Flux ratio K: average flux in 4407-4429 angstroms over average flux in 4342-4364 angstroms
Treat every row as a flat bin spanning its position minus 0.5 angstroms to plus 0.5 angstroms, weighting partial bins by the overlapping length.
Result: 1.2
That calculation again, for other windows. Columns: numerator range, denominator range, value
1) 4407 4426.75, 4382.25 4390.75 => 1.14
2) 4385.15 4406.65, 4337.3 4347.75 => 1.12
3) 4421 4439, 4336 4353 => 1.25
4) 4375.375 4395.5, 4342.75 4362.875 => 1.07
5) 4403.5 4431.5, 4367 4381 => 1.03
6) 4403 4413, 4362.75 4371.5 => 1.04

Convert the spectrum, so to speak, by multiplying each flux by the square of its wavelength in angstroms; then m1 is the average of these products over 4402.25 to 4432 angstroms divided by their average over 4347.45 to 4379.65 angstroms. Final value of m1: 1.14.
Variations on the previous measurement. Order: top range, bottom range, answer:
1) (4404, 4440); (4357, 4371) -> 1.08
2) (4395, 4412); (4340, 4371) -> 1.06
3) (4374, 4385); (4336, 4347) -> 1.12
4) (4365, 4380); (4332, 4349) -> 1.20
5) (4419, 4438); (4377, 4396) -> 1.13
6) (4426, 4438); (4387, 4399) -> 1.12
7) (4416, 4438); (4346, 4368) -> 1.18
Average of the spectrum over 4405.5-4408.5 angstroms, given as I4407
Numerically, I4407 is 17.5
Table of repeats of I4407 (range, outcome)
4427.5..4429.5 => 23.8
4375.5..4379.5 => 17.2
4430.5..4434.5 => 19.8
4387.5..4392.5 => 19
